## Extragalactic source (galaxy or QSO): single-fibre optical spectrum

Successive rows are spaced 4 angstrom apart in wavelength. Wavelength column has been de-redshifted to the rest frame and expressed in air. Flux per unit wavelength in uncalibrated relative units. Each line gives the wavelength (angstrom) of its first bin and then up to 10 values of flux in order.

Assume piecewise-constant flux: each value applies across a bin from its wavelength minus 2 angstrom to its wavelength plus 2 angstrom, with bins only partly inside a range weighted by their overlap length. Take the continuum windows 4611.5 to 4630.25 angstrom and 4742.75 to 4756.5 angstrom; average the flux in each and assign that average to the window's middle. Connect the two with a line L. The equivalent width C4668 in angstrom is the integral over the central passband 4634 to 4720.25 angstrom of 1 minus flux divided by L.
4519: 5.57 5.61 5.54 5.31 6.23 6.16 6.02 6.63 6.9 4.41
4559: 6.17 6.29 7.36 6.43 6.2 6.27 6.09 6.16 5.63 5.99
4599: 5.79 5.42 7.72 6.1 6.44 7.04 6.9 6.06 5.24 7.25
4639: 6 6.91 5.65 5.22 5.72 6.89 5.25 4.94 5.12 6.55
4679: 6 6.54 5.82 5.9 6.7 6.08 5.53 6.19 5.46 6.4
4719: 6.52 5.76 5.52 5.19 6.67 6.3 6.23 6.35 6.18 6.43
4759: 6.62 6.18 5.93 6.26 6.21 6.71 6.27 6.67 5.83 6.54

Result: 5.3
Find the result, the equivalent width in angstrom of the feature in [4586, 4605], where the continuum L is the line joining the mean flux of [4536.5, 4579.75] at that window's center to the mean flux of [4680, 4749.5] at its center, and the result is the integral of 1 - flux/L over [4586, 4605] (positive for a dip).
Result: 1.3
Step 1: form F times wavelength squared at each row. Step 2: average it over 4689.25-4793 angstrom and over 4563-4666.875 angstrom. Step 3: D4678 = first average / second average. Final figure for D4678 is 1.05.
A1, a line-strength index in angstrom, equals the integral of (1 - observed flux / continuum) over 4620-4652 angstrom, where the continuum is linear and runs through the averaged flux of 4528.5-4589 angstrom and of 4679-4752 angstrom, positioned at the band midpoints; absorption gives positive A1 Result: -0.5 angstrom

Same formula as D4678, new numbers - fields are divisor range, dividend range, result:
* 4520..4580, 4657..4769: 1.06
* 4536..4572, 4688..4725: 1.03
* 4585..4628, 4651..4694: 0.96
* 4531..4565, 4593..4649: 1.08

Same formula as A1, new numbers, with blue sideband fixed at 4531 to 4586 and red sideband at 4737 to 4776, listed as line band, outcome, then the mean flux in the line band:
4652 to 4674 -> 2.2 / 5.61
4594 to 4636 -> -0.8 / 6.35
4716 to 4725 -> 0.1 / 6.17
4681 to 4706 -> 0.6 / 6.1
